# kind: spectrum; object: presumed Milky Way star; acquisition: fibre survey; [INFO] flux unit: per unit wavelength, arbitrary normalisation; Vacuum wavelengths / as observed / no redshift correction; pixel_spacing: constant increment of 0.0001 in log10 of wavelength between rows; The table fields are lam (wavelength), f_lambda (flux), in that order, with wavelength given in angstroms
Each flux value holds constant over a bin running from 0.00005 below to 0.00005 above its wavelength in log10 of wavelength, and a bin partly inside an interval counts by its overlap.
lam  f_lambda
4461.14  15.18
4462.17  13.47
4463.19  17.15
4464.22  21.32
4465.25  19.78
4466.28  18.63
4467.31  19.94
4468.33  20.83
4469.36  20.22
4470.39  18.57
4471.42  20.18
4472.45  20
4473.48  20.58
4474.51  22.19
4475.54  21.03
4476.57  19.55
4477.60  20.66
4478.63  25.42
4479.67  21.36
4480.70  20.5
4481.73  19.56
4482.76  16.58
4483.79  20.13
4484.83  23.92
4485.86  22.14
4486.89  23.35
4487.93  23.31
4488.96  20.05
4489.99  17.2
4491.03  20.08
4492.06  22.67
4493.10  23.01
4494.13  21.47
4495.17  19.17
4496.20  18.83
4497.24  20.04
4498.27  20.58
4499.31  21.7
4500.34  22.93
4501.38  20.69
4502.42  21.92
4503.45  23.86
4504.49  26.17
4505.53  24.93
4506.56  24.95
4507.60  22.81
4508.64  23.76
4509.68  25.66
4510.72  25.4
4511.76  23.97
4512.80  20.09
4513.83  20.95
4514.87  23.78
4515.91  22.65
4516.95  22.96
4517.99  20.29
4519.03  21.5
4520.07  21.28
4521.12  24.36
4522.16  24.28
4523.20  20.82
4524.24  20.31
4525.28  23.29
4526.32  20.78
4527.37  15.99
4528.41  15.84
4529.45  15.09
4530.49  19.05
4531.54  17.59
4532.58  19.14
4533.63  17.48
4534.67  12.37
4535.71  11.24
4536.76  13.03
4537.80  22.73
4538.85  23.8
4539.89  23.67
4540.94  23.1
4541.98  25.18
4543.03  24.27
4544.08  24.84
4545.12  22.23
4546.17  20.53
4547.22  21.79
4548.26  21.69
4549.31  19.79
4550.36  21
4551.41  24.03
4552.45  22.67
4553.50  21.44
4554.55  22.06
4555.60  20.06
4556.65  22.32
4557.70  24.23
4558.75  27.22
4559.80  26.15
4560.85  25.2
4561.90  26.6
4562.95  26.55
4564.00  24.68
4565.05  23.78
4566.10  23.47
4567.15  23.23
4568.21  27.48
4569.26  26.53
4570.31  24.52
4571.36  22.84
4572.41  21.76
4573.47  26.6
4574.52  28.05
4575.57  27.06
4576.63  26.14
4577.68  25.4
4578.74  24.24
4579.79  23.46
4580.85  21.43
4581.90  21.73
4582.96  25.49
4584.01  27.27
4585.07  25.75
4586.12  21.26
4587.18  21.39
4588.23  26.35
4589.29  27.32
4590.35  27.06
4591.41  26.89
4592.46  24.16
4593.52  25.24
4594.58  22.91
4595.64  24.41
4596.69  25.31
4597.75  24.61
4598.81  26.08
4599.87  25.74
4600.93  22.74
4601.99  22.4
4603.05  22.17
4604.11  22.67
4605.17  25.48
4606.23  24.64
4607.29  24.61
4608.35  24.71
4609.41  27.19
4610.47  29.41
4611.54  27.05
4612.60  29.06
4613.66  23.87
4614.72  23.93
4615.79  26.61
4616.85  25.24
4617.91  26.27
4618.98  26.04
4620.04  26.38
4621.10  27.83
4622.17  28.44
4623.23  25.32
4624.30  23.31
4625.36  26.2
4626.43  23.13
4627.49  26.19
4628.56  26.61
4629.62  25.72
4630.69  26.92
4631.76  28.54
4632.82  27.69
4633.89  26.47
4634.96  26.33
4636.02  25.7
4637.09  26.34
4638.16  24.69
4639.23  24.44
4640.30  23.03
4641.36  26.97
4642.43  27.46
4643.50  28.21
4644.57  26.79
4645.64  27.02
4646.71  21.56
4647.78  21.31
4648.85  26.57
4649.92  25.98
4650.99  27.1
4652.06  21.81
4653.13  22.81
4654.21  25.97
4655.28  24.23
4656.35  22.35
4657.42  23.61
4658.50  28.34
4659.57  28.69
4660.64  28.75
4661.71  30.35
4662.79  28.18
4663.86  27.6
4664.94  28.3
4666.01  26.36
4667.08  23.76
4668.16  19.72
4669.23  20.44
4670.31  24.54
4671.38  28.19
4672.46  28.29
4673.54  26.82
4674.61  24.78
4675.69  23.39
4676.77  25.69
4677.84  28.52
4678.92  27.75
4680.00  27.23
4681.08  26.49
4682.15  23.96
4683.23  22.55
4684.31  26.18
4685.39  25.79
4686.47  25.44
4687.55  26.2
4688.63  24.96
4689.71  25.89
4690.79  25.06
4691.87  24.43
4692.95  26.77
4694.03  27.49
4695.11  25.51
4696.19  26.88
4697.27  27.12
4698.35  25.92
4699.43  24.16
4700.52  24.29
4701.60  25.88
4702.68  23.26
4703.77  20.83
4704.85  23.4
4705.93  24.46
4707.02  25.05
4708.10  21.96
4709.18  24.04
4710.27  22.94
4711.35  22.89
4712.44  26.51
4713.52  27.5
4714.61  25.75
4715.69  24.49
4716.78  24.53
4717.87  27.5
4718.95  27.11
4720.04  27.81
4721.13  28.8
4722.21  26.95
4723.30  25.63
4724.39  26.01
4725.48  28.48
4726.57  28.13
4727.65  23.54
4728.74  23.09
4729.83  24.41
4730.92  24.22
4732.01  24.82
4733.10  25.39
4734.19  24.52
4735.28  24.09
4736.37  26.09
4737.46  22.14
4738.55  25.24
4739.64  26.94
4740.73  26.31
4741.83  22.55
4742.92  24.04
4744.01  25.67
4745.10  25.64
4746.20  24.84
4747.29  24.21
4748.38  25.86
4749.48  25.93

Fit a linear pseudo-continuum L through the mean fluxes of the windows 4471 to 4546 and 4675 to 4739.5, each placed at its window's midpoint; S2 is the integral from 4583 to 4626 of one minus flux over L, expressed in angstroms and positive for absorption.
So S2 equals -3.94 angstroms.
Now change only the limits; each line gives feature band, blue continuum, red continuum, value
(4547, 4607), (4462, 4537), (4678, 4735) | -4.8 angstroms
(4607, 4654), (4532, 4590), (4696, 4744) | -3.6 angstroms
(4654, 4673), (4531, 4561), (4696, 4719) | -1.7 angstroms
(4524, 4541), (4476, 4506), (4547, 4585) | 3.4 angstroms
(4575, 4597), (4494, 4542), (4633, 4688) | -1.4 angstroms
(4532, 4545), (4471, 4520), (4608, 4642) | 1.7 angstroms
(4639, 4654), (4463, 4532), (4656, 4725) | -0.3 angstroms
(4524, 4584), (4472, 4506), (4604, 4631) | 3.4 angstroms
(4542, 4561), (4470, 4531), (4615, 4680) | 0.1 angstroms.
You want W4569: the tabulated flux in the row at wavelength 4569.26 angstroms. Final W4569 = 26.53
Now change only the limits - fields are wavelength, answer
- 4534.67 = 12.37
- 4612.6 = 29.06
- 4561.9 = 26.6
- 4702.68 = 23.26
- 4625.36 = 26.2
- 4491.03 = 20.08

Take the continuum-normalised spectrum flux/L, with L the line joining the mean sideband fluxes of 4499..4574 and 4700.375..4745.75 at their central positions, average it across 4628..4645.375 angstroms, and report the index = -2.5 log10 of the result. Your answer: -0.11 mag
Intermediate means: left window 22.2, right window 25.1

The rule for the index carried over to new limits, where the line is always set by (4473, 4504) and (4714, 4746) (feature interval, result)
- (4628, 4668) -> -0.08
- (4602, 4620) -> -0.09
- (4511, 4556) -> 0.06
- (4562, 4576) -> -0.12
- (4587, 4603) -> -0.08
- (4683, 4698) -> -0.04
